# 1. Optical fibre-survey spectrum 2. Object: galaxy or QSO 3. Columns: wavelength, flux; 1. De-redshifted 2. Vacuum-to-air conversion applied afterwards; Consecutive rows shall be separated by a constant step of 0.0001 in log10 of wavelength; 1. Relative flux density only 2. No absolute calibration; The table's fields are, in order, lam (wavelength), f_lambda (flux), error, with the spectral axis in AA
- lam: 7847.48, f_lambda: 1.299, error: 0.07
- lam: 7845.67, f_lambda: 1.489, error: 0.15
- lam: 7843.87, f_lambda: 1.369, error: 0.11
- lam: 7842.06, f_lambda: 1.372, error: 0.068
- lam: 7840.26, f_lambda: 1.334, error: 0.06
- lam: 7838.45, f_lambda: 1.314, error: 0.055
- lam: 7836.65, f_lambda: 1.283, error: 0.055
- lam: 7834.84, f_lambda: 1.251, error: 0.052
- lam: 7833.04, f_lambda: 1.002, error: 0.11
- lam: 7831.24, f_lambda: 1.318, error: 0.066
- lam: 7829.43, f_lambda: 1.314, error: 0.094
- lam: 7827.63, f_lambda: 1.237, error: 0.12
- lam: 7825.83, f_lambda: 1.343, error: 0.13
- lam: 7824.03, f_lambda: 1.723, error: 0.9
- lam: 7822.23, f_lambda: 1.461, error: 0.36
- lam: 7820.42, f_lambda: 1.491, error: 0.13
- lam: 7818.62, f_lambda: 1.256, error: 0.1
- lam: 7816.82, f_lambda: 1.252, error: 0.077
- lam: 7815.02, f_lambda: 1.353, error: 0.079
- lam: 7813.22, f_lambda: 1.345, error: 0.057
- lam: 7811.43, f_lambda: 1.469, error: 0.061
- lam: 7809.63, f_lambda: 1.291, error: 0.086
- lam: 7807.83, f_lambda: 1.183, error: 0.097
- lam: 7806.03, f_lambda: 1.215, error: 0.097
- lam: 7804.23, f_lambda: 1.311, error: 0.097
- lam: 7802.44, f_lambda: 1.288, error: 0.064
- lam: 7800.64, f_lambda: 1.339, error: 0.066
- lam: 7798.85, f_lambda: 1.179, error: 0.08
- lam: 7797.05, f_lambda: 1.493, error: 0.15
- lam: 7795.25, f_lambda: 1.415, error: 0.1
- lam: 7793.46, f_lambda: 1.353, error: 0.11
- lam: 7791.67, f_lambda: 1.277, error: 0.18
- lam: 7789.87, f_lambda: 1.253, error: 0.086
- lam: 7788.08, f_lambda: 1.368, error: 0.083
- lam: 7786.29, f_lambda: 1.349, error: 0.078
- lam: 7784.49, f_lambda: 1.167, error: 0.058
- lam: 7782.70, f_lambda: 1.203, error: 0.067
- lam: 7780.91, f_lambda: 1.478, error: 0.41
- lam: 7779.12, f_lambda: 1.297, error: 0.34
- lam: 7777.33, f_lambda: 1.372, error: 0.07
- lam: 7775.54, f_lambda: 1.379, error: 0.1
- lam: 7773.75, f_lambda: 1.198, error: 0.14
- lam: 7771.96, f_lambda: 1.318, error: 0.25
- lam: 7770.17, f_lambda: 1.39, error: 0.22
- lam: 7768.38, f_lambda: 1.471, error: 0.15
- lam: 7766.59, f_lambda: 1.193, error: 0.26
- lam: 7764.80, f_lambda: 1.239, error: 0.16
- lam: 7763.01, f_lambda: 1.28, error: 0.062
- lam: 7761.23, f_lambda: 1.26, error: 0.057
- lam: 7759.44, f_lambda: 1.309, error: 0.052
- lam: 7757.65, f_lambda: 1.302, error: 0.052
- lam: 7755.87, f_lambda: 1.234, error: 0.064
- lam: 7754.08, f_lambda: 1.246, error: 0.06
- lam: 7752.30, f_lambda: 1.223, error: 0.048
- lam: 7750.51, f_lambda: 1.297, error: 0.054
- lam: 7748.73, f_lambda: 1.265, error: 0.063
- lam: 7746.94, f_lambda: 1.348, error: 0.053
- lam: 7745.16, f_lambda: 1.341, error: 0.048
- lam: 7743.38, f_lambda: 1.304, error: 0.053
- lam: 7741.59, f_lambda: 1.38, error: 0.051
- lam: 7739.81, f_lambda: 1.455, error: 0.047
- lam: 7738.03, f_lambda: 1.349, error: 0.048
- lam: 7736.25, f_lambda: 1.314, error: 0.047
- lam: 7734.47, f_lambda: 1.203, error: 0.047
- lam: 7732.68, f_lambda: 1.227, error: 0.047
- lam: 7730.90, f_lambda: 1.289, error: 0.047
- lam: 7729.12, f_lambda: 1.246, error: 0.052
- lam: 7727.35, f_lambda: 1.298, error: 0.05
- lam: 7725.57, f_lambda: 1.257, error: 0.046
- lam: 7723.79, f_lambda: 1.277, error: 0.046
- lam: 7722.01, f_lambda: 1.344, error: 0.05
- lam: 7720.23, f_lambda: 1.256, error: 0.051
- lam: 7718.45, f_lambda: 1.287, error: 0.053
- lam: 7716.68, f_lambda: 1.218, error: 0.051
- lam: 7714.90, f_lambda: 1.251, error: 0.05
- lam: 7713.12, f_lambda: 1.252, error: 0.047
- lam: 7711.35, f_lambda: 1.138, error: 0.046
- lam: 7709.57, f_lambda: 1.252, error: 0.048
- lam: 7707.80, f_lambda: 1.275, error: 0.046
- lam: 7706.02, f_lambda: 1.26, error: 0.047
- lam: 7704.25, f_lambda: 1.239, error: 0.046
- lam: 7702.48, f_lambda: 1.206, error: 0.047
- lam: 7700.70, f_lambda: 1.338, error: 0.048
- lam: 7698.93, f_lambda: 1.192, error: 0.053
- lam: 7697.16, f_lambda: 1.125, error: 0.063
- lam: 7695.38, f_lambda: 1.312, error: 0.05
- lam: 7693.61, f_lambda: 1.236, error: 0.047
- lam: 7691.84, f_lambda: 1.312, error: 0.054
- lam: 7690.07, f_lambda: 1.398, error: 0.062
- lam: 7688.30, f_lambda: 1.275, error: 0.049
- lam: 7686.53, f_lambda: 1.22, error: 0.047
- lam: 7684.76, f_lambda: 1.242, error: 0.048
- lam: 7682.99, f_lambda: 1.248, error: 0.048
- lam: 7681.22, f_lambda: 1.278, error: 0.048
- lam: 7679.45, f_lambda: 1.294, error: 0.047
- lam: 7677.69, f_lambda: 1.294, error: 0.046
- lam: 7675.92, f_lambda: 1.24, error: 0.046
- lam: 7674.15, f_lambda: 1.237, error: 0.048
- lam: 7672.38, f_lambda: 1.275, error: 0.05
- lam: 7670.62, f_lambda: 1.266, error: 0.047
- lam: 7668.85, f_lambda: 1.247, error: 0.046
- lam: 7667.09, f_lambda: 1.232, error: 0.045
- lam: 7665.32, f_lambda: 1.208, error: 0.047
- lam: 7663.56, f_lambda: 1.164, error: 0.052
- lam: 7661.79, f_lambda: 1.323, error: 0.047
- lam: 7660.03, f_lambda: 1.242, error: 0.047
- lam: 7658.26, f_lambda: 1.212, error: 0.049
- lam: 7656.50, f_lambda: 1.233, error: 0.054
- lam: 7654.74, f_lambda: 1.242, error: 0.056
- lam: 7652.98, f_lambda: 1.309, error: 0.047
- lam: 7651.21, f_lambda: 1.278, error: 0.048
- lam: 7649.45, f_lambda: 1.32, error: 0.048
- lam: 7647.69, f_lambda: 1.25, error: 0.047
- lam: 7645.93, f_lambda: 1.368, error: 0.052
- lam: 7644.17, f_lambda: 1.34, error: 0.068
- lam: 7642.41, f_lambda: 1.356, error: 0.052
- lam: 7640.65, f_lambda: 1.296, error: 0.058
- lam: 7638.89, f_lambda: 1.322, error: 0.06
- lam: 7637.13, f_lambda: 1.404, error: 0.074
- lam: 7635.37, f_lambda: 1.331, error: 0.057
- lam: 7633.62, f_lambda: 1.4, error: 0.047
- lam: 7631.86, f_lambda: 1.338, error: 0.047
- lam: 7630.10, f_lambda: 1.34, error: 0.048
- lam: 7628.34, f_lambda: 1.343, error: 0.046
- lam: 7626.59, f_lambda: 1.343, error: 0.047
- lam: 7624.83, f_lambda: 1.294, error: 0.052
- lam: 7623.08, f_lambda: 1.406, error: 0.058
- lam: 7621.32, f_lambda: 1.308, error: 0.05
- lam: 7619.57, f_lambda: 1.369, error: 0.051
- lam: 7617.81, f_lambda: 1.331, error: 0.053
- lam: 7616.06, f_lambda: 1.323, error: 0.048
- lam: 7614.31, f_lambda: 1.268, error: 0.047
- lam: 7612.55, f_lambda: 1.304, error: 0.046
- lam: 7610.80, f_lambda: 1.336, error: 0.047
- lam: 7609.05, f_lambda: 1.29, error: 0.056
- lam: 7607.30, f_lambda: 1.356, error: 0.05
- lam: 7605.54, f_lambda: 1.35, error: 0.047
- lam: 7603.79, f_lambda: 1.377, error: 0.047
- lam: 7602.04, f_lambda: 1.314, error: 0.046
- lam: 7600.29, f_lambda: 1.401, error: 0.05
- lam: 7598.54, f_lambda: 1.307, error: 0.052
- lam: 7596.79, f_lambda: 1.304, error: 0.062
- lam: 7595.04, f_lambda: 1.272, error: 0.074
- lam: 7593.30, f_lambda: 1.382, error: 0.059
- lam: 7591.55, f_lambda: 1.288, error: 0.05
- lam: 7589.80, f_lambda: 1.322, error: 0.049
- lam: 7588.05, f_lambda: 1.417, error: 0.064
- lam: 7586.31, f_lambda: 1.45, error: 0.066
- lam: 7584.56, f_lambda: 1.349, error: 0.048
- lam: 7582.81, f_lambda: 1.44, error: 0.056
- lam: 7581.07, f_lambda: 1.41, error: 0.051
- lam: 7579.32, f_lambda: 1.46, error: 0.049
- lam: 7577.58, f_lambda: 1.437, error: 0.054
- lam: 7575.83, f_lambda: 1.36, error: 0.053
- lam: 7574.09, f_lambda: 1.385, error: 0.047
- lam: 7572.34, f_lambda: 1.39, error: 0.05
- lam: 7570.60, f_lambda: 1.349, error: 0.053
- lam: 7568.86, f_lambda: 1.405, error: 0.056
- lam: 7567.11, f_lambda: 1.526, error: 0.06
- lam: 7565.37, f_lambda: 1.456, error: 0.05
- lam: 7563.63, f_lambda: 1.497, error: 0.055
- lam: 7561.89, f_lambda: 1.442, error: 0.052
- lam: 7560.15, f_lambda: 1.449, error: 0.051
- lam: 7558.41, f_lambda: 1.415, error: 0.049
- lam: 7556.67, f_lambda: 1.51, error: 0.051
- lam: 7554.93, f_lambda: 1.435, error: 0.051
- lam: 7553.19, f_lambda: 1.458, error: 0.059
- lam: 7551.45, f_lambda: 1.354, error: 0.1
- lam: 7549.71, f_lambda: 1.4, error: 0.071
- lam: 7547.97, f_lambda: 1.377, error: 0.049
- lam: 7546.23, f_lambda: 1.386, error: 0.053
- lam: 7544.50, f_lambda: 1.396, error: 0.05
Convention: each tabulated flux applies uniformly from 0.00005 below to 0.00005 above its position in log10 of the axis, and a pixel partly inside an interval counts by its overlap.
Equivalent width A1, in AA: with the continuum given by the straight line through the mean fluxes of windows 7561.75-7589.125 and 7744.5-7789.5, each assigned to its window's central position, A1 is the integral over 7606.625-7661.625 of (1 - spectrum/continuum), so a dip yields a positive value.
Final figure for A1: 2.7 AA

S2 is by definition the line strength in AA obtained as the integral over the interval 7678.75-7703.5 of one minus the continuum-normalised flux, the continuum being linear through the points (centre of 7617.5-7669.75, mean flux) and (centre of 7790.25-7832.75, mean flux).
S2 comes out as 1.0 AA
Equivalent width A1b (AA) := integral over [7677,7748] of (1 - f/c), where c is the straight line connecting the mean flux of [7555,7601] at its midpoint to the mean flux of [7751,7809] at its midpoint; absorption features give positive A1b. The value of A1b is 3.1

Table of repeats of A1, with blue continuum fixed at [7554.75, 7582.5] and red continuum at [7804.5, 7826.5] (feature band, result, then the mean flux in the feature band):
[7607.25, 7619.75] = 0.9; 1.32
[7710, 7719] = 1.1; 1.23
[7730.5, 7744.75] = 0.7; 1.32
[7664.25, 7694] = 2.9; 1.26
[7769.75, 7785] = 0.7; 1.31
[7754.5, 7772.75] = 1.1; 1.3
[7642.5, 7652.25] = 0.7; 1.31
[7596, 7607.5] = 0.6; 1.34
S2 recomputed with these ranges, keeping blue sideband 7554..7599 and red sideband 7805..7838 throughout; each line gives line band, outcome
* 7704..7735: 2.3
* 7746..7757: 0.6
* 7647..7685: 3.2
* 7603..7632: 1.2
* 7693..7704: 1.0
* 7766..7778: 0.0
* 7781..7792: 0.4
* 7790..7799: -0.1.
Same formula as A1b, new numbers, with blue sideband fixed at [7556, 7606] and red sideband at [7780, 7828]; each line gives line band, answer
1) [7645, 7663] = 1.3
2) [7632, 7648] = 0.4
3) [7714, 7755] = 2.0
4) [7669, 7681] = 0.9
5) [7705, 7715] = 0.9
